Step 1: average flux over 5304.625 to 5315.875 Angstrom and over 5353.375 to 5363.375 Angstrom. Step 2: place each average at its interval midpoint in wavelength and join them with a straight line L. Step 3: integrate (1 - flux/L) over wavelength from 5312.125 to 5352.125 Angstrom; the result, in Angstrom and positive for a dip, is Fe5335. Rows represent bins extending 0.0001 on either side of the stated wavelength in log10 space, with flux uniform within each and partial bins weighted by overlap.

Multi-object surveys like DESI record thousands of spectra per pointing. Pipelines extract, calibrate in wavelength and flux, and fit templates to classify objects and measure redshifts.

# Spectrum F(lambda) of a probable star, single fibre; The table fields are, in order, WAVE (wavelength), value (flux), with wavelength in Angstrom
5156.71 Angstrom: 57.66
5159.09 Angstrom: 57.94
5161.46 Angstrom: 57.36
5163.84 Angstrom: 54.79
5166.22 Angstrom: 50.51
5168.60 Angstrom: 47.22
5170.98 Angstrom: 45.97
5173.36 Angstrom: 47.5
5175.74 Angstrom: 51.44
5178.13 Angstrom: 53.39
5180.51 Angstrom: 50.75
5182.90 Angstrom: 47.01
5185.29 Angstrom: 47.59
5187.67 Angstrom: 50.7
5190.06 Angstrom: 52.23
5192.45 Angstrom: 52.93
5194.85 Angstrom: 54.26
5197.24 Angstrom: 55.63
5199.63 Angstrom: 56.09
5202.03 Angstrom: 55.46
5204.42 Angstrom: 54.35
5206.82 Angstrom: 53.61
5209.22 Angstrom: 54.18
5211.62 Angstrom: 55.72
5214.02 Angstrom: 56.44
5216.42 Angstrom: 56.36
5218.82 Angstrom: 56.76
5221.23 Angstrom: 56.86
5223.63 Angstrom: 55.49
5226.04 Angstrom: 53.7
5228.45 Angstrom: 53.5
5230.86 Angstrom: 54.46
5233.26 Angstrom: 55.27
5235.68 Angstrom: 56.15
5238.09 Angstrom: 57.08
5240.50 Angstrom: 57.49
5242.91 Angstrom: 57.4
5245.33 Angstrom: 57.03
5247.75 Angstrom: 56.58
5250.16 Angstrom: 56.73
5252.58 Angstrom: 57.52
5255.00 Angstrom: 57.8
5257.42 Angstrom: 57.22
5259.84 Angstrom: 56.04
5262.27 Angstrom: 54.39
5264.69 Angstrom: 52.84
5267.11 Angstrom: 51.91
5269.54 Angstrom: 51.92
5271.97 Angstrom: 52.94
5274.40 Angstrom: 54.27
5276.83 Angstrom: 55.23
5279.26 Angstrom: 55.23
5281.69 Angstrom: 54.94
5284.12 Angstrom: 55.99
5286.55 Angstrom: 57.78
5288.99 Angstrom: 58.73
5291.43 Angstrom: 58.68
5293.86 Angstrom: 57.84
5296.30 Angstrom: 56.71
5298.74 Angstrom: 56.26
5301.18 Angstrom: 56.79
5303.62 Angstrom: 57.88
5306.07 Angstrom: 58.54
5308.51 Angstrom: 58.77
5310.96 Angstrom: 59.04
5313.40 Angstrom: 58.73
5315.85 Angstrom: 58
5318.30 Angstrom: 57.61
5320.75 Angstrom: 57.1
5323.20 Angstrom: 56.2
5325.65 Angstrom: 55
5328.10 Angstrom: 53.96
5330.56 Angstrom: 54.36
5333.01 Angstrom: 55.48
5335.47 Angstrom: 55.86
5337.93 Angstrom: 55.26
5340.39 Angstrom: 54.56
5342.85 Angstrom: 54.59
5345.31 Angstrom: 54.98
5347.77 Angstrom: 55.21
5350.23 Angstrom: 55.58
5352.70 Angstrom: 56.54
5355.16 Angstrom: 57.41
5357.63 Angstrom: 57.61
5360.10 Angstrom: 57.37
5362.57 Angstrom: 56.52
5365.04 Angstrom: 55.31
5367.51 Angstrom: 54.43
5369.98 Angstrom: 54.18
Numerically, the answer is 1.52 Angstrom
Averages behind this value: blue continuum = 58.6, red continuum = 57.2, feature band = 55.8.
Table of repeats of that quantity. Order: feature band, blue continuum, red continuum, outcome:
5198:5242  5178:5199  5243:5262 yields -1.1 Angstrom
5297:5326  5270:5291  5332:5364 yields -0.9 Angstrom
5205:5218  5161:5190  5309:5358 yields -0.9 Angstrom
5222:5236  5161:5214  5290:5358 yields -0.3 Angstrom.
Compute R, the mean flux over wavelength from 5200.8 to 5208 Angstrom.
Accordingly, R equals 54.5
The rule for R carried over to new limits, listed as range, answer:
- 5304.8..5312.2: 58.8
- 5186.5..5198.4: 53.1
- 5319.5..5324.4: 56.7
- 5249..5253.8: 57.1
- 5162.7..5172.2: 49.6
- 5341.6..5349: 55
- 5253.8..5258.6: 57.5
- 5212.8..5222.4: 56.6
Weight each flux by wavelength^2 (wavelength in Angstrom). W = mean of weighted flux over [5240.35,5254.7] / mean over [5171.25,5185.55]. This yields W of 1.19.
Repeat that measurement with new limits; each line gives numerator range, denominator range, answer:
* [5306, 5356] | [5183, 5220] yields 1.10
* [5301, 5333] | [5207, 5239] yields 1.07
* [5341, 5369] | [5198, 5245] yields 1.06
